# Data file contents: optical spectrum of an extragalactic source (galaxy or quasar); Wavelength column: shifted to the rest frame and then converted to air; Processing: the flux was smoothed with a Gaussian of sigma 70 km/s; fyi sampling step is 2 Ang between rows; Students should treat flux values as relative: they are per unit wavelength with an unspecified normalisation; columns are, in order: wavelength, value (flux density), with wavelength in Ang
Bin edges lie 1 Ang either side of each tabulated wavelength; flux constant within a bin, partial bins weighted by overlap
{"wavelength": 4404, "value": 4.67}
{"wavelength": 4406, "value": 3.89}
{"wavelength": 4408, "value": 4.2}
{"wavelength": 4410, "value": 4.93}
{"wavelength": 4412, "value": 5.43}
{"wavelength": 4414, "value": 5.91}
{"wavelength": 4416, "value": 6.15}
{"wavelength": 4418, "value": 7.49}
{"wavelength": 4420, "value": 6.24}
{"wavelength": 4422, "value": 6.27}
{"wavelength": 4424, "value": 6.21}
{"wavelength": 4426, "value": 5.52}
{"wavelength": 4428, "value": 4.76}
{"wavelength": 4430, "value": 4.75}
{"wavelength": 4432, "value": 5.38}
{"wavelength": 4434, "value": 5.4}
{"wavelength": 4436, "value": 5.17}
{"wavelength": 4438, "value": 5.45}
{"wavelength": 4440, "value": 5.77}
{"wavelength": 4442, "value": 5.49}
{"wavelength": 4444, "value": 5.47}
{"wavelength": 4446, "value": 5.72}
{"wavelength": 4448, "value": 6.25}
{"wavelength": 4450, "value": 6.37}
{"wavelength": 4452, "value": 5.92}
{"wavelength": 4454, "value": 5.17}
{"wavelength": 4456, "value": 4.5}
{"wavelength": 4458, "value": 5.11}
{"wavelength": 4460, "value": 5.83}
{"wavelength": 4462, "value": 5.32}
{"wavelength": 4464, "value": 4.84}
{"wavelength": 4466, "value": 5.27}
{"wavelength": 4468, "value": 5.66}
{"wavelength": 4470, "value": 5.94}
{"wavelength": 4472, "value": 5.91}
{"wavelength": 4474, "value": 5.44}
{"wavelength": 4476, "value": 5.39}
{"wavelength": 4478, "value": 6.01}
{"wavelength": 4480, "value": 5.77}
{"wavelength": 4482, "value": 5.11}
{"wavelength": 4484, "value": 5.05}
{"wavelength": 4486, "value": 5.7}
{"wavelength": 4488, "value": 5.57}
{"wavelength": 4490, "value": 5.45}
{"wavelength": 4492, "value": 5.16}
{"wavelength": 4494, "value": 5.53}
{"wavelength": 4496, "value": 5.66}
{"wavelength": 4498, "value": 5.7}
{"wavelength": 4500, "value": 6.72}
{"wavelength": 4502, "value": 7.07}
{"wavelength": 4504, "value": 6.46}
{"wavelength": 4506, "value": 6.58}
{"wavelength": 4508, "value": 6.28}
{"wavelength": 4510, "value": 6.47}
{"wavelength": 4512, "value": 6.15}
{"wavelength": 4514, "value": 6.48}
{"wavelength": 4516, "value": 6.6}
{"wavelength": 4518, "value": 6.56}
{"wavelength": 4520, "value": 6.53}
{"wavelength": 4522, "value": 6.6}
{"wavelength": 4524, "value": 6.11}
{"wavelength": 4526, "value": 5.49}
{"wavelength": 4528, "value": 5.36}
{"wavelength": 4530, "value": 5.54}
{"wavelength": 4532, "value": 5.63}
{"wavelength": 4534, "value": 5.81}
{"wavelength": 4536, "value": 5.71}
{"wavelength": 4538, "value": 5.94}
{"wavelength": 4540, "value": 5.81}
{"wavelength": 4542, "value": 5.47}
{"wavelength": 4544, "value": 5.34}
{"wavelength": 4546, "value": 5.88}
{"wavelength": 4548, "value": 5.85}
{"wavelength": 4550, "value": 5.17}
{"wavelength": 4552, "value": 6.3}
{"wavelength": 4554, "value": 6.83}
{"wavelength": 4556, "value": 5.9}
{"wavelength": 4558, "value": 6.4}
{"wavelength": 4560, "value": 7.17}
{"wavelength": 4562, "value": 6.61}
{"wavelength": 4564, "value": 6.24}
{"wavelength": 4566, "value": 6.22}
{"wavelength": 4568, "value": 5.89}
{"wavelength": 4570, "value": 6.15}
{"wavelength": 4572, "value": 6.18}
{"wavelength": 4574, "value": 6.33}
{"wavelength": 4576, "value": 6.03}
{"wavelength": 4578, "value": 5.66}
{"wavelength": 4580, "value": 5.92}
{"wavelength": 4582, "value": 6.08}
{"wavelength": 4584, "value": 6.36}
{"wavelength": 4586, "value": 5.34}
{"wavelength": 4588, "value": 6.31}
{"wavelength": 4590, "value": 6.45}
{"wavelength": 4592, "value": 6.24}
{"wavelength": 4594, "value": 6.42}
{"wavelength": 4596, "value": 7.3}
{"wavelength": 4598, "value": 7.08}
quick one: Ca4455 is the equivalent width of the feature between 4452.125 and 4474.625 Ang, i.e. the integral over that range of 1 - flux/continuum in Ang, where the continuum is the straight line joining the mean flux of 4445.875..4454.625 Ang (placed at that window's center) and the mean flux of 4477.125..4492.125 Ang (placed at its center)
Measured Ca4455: 1.5 Ang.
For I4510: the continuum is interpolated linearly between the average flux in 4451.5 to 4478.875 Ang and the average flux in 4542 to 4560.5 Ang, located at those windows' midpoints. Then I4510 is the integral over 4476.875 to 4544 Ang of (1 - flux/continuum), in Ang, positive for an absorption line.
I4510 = -2.1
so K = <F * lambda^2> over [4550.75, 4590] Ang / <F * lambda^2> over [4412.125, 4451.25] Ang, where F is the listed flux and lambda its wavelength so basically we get 1.14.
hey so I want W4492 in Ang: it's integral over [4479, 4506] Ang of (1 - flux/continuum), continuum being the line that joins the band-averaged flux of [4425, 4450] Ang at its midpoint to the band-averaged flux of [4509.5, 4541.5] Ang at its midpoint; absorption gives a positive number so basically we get 0.1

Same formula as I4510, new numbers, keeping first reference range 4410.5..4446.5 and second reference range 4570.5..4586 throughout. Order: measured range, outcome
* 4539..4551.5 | 0.72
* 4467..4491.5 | 0.97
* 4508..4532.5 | -1.01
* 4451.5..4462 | 0.87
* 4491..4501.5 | 0.05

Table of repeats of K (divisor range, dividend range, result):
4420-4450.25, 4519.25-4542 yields 1.09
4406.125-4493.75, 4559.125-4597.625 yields 1.20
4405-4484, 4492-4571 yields 1.15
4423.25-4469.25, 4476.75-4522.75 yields 1.14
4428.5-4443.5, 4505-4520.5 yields 1.25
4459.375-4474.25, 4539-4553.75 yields 1.08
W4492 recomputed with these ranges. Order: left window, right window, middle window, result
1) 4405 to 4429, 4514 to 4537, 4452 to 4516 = 1.3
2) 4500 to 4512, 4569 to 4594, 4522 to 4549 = 2.8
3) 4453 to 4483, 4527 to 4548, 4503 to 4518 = -2.4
